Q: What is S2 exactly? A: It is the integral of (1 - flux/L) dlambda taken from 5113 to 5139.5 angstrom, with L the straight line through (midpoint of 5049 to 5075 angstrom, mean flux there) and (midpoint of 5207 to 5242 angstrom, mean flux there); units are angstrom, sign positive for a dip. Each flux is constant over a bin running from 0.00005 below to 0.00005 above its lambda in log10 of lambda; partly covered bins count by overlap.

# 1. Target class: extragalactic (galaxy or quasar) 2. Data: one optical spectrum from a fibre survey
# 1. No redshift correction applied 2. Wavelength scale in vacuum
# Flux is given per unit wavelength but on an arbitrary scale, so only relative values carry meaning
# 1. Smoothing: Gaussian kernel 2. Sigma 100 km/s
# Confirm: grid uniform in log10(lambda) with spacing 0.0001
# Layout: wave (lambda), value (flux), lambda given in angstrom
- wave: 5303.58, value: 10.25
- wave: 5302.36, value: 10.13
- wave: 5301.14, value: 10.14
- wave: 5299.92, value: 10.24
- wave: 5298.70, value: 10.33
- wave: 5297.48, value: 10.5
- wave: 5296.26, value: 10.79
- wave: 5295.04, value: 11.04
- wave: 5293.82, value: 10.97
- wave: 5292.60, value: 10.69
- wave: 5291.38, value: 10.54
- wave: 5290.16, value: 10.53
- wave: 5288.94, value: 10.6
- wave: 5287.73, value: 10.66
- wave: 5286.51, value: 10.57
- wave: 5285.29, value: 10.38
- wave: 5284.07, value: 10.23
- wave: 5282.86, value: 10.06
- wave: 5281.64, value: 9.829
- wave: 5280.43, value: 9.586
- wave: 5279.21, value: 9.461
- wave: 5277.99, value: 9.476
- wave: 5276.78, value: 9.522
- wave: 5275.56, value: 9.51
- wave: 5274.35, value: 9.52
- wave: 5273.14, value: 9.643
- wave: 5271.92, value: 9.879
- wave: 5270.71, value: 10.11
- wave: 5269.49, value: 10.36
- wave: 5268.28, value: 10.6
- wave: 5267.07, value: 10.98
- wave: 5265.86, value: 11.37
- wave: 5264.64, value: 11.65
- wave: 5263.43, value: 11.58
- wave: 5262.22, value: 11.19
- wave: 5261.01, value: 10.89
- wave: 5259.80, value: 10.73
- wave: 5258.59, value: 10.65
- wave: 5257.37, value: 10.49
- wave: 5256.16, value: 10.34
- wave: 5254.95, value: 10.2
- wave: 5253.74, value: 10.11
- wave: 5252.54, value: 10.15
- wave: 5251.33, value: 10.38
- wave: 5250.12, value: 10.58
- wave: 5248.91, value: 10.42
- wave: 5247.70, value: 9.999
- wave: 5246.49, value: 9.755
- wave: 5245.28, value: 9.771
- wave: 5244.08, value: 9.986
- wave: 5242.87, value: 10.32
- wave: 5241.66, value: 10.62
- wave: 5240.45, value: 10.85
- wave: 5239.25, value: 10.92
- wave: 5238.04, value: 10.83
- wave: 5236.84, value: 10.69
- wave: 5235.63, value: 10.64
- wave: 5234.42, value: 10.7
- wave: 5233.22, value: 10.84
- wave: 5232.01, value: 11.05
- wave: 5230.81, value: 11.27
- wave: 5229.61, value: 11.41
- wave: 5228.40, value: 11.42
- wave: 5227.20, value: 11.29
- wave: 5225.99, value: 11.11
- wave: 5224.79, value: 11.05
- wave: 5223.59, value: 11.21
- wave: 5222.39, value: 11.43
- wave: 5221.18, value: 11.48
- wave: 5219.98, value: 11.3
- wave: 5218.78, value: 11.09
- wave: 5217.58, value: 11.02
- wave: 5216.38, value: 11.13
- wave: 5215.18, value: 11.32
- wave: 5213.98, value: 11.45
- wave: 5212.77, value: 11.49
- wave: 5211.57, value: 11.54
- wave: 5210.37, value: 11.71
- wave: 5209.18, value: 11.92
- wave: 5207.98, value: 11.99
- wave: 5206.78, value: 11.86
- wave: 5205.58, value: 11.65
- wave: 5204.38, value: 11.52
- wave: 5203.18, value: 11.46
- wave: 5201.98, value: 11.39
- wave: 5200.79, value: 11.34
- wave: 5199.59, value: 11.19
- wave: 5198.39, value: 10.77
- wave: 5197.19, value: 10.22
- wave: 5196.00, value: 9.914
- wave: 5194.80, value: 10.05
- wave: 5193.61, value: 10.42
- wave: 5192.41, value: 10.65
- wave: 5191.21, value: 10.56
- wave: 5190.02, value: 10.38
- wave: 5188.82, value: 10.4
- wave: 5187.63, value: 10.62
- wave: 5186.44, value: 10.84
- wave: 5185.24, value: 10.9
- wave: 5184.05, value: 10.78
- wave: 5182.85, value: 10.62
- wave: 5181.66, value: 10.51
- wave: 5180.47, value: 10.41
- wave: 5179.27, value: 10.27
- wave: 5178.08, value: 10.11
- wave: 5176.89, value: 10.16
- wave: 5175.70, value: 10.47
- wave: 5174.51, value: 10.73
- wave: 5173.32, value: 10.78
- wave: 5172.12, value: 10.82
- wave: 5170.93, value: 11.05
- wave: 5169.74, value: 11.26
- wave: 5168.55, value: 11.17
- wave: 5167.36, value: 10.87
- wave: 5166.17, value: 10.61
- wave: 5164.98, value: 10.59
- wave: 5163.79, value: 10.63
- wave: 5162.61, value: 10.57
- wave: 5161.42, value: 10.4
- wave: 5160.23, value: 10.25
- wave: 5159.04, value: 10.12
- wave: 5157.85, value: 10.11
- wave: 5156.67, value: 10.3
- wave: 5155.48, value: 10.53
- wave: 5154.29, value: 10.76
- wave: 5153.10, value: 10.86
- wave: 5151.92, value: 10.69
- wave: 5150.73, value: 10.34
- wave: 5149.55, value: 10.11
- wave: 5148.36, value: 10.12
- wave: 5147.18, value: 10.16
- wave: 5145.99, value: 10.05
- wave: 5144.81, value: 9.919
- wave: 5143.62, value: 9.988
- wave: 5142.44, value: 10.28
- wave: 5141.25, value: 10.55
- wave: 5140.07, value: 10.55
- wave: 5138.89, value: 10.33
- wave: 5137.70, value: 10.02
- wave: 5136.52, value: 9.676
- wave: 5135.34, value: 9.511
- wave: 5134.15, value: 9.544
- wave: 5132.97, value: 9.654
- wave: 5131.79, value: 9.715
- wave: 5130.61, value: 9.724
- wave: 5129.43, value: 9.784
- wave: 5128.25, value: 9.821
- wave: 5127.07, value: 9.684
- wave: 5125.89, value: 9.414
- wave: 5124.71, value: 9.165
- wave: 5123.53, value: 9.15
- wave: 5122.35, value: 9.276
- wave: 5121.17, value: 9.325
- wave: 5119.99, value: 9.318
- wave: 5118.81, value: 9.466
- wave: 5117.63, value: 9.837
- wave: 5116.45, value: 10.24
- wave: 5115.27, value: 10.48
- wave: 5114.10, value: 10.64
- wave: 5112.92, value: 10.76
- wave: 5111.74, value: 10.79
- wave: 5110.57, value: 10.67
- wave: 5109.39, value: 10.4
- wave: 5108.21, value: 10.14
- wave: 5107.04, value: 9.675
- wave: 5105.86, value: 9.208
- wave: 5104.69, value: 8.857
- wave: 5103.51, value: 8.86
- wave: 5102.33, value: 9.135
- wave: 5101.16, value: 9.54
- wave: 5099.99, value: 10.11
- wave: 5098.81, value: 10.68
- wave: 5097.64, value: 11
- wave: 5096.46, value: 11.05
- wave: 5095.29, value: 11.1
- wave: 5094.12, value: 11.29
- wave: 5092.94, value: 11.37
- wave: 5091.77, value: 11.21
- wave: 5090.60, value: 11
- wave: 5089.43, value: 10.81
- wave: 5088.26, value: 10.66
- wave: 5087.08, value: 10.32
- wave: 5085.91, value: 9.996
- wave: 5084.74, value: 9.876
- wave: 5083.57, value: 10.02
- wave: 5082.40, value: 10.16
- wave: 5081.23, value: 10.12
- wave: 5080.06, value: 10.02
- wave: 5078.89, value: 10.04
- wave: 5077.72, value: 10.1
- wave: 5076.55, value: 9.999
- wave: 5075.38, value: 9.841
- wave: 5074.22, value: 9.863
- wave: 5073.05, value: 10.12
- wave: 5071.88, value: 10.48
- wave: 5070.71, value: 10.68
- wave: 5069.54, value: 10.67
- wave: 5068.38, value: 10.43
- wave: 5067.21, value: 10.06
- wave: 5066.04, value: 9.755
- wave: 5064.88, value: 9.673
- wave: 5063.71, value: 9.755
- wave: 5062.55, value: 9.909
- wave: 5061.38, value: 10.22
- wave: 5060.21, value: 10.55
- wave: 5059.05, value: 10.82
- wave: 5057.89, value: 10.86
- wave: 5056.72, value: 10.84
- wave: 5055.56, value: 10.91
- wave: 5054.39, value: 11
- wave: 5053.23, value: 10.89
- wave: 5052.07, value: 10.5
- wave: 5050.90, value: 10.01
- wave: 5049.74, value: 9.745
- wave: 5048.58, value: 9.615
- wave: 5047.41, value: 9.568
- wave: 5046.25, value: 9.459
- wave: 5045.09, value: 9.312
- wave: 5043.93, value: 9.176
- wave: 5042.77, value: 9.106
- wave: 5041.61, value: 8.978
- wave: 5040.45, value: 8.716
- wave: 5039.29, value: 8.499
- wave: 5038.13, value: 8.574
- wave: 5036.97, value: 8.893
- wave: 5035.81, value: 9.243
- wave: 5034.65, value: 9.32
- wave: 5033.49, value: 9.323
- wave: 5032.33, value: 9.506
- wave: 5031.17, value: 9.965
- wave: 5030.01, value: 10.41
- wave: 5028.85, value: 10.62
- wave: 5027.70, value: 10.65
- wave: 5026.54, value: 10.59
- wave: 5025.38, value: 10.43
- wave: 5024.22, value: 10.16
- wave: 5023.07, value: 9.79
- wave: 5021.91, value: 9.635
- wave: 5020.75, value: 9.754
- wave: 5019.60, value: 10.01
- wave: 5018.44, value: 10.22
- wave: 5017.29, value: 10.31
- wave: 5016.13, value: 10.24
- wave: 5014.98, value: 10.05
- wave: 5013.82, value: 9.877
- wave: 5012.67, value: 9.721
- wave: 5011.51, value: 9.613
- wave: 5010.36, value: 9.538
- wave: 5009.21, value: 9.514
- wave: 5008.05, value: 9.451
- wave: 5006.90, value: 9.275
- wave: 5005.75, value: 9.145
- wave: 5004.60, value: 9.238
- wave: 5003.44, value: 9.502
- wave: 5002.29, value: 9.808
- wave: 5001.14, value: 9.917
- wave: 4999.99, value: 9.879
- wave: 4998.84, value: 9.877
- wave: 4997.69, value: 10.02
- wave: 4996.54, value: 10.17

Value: 2.4 angstrom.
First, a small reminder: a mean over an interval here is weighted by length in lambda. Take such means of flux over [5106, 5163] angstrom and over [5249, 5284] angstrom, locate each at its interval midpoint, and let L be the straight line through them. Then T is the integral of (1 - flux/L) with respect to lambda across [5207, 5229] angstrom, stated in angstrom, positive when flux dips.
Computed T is -2.5 angstrom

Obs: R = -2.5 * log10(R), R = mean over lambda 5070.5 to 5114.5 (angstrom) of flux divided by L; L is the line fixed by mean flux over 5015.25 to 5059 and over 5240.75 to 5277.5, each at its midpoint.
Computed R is -0.03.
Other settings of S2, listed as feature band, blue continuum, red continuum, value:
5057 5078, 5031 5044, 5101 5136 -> -2.0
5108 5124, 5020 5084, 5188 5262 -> 0.4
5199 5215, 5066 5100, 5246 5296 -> -1.8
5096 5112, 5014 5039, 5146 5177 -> 0.4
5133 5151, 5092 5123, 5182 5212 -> 0.7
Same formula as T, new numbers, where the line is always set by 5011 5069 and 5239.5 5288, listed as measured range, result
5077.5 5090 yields -0.3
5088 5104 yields -0.9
